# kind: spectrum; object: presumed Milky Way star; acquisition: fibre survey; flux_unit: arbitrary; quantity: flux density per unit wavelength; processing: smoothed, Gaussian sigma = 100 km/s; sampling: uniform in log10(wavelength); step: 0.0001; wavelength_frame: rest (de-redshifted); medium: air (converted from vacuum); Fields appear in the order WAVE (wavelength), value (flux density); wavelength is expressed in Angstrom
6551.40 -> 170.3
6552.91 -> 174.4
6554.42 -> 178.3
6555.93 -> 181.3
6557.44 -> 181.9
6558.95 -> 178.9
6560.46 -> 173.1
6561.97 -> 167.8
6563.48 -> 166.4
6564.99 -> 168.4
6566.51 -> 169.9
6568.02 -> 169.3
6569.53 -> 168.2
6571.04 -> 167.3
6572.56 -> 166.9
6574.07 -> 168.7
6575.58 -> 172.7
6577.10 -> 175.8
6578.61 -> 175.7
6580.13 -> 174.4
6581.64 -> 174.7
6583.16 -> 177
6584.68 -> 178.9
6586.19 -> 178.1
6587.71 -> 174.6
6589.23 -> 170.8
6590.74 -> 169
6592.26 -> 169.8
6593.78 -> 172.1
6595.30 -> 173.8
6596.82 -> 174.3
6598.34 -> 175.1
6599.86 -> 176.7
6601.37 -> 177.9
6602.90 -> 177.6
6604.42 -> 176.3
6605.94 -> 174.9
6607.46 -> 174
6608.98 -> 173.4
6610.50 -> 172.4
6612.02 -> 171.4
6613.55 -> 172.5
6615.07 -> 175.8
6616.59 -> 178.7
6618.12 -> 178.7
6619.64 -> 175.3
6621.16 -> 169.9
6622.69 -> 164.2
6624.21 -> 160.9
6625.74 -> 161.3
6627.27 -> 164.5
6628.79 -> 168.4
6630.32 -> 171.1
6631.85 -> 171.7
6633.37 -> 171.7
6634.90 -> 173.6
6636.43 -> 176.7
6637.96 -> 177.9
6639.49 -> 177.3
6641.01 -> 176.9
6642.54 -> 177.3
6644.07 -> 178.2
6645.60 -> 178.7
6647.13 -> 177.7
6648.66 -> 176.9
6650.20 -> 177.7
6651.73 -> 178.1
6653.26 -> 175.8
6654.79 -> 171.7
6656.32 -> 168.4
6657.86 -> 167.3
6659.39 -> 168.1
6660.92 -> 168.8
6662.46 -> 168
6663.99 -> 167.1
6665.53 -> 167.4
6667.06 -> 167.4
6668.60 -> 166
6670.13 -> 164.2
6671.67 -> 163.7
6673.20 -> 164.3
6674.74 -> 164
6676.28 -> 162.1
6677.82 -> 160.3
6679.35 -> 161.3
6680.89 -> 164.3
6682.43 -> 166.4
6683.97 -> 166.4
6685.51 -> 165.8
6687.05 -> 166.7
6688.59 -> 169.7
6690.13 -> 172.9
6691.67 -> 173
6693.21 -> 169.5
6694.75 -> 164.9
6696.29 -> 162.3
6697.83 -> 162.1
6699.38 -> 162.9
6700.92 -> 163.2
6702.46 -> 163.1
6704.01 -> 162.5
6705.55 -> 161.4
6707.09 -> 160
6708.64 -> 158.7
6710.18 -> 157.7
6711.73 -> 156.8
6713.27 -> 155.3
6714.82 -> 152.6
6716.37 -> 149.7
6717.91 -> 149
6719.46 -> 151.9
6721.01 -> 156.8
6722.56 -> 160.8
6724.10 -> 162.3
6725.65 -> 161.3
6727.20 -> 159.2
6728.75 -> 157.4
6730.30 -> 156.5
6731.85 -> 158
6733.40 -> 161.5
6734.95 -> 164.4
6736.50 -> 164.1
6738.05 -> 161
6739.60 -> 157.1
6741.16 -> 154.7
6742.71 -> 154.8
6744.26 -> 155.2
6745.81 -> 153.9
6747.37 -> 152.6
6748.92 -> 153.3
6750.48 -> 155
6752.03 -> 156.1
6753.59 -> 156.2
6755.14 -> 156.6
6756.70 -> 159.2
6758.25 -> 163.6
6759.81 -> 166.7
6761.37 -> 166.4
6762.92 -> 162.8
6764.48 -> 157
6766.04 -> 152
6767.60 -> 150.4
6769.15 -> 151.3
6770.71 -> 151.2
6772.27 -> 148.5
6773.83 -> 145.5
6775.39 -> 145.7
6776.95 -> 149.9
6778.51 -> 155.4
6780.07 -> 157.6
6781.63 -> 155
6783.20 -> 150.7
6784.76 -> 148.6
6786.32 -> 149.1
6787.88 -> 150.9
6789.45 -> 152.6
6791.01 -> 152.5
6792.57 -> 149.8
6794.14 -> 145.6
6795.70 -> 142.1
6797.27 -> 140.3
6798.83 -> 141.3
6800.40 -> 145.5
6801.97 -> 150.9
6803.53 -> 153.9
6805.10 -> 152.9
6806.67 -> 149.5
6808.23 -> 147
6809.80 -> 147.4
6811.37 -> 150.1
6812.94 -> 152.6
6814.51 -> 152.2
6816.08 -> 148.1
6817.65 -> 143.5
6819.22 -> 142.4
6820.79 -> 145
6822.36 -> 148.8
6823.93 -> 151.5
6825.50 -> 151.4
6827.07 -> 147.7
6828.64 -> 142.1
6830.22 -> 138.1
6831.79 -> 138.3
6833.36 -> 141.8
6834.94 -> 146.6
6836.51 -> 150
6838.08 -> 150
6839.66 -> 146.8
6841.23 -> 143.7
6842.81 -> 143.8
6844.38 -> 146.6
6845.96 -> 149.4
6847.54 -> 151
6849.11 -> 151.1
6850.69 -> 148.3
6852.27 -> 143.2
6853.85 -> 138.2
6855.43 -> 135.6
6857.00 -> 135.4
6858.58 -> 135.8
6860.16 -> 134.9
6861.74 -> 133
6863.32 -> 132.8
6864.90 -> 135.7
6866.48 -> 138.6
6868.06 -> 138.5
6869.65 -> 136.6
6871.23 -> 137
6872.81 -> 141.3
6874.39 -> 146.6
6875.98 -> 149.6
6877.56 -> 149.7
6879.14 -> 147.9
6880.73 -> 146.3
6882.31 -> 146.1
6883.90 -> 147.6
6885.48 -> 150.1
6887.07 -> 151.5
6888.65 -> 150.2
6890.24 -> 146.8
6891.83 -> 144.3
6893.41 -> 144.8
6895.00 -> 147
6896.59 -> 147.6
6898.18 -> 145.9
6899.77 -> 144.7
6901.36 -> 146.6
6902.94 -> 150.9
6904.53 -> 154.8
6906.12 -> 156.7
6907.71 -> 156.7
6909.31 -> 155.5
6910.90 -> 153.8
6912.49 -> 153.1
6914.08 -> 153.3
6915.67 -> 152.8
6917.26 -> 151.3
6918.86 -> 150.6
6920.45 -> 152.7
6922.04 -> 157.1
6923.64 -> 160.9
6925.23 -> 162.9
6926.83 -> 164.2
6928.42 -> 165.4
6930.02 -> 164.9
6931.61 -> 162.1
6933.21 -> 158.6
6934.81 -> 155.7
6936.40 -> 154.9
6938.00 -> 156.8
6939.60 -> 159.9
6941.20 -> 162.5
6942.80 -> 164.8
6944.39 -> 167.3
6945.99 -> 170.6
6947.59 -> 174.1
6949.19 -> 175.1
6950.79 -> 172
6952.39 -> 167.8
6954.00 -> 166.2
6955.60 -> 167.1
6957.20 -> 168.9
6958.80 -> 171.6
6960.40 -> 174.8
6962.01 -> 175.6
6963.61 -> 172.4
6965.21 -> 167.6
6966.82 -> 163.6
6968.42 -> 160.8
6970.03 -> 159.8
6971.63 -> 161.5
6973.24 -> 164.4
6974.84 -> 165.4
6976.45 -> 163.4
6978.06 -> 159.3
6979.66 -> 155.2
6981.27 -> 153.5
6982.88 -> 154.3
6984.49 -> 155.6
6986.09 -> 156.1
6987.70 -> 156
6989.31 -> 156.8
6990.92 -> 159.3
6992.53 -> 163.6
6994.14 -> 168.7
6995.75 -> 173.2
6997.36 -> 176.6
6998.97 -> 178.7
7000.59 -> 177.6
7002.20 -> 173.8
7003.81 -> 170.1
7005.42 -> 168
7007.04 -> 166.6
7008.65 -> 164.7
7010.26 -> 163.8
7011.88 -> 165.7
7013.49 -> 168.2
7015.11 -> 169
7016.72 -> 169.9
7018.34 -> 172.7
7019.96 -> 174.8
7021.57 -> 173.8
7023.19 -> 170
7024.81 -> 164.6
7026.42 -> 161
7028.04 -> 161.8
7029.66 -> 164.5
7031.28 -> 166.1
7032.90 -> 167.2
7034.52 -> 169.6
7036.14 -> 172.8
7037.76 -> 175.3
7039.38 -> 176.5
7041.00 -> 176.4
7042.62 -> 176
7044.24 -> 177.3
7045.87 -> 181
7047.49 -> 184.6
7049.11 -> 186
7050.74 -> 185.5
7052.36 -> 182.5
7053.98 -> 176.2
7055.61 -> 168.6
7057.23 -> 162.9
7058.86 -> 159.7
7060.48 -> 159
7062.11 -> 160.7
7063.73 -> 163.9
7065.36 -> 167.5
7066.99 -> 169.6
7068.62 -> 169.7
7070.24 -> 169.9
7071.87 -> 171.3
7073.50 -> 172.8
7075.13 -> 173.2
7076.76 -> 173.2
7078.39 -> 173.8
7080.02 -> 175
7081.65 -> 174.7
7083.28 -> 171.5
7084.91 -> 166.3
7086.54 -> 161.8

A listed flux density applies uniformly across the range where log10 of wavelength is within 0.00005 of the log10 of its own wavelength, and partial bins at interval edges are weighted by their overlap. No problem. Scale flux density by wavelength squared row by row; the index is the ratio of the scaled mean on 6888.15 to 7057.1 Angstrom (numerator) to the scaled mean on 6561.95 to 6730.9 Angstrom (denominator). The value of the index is 1.07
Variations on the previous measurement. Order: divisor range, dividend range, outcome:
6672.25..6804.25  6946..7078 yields 1.16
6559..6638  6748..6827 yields 0.93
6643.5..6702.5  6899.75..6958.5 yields 1.03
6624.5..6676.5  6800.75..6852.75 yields 0.91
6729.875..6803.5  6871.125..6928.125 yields 1.02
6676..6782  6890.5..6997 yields 1.07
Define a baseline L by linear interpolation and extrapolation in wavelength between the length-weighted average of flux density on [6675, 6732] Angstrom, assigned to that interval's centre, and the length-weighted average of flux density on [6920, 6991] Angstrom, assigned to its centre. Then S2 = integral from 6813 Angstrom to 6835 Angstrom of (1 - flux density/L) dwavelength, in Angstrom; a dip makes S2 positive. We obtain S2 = 2.2 Angstrom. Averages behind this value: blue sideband 161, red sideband 163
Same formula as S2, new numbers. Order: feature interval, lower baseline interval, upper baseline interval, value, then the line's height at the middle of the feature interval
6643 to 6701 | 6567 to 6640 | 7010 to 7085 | 1.39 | 172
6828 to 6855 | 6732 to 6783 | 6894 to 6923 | 1.49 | 154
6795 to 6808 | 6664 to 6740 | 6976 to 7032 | 1.28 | 163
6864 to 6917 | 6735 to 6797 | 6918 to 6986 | 4.21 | 160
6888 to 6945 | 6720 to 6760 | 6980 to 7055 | 3.64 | 165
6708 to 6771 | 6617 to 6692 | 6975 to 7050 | 4.60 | 170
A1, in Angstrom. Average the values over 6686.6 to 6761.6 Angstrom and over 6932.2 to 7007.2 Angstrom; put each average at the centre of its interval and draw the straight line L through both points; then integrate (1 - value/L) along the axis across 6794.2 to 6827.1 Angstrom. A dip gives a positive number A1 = 2.8 Angstrom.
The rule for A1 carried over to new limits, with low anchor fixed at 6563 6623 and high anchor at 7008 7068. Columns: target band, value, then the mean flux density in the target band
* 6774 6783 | 1.0 Angstrom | 152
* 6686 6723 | 2.5 Angstrom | 161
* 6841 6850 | 1.2 Angstrom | 148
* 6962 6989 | 1.6 Angstrom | 161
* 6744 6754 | 1.0 Angstrom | 154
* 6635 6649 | -0.4 Angstrom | 177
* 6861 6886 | 4.3 Angstrom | 142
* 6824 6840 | 2.4 Angstrom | 146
